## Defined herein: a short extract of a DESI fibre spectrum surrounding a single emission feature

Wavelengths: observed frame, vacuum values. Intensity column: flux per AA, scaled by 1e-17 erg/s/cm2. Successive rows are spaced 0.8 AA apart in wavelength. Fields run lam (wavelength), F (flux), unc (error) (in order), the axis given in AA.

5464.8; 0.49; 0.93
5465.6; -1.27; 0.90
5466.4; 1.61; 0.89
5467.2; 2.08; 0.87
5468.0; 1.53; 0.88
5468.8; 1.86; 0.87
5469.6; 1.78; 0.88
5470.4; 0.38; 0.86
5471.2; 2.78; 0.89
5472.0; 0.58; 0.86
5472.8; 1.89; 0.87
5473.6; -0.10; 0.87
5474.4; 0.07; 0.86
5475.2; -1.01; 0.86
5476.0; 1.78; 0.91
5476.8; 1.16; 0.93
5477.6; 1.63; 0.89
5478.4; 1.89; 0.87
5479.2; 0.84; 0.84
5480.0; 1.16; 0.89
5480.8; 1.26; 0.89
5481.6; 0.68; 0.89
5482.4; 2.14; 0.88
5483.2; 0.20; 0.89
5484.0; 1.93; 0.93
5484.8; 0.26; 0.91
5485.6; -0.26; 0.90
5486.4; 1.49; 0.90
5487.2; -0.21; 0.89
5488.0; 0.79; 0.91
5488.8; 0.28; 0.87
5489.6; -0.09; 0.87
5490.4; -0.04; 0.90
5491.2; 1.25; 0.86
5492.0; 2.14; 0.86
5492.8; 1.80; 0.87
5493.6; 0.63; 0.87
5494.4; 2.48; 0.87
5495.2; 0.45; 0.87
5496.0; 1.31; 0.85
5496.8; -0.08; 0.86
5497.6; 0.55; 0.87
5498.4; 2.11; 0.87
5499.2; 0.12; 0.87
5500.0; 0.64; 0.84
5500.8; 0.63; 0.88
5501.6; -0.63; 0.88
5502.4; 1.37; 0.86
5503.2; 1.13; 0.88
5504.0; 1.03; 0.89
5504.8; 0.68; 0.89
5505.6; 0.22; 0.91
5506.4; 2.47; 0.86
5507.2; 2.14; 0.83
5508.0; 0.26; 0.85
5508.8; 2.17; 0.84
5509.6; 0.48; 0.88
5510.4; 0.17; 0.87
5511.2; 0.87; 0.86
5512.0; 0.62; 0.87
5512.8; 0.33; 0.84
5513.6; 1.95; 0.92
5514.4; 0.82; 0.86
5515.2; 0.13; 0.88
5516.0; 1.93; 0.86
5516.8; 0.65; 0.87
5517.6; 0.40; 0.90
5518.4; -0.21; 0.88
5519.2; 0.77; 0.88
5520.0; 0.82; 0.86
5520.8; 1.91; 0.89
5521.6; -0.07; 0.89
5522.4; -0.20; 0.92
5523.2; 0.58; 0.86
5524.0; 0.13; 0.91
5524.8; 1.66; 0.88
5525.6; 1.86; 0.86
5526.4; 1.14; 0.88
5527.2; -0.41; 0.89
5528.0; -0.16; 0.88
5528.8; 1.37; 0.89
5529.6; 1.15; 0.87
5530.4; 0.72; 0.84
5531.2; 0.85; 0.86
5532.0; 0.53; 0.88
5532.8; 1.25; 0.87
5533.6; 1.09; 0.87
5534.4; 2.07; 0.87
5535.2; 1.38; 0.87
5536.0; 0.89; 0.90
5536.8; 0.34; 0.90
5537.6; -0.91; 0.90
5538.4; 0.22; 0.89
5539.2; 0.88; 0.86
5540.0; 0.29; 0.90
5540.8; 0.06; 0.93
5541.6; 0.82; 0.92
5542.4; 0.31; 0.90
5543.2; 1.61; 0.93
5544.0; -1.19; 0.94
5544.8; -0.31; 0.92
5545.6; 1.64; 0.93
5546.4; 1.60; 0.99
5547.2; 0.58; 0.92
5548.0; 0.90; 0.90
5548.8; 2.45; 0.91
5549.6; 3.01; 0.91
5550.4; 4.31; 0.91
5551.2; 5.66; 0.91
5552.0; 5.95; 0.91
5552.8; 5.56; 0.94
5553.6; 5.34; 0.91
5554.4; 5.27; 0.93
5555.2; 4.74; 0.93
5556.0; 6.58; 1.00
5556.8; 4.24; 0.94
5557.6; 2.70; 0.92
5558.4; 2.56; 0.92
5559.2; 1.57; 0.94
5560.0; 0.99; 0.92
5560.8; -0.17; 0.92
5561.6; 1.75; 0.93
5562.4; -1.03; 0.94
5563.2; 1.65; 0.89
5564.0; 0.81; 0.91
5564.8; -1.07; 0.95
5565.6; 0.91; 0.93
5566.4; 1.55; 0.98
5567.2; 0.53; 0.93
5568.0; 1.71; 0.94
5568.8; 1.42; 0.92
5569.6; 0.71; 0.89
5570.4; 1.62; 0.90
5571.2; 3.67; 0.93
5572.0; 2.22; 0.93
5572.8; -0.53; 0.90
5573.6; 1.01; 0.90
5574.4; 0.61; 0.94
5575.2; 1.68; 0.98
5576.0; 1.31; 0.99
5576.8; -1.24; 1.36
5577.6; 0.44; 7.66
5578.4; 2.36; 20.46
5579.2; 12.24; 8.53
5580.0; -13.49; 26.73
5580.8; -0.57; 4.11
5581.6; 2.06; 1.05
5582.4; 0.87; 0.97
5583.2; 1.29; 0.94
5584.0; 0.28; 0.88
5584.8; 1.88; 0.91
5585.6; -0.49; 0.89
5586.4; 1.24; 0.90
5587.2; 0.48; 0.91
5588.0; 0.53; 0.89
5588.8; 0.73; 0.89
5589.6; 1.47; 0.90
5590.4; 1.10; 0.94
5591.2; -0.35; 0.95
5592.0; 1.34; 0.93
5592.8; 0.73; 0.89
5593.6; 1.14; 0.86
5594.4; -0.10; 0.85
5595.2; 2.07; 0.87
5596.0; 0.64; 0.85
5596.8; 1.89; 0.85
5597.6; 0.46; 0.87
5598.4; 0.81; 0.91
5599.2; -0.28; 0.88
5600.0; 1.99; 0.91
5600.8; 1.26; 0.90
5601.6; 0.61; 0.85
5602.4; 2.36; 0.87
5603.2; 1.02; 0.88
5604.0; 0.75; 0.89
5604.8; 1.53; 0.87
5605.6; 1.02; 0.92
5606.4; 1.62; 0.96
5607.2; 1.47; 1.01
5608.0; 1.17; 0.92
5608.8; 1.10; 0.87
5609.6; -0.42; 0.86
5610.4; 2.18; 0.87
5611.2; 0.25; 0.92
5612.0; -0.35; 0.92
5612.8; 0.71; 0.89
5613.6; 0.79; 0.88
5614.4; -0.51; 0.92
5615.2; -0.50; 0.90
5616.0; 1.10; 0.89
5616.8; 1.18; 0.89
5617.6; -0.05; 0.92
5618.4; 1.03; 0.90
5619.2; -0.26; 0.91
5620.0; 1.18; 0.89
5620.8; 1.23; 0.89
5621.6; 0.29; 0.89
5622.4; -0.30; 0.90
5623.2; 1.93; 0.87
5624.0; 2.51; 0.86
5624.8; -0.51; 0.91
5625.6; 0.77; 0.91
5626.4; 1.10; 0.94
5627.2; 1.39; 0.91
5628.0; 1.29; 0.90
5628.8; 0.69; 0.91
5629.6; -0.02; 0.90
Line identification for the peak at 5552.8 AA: [O II] 3727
